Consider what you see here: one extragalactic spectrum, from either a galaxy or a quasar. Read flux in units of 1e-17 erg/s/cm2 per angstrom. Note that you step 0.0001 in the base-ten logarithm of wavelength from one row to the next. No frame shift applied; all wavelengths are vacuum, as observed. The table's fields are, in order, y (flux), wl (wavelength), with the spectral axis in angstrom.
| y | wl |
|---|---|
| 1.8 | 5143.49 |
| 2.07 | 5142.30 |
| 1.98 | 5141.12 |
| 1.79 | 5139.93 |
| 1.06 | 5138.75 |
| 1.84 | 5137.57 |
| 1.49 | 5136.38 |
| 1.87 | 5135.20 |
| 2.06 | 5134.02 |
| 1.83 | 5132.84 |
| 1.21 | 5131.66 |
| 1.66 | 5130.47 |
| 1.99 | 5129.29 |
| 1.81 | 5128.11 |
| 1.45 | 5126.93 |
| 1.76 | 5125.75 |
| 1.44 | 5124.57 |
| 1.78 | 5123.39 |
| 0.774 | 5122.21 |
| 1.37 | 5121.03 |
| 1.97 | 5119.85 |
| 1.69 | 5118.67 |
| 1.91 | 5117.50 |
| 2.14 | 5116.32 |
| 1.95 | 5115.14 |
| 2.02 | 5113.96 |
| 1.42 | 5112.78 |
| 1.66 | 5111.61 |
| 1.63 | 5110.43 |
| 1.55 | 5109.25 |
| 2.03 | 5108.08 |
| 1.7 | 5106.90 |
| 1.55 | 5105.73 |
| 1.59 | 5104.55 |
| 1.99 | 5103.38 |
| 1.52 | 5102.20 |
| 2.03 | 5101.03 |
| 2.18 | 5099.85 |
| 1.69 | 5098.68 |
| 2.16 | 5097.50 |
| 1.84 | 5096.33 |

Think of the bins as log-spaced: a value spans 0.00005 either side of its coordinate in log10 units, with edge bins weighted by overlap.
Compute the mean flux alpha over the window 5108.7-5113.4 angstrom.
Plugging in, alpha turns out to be 1.57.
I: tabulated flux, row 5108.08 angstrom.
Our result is 2.03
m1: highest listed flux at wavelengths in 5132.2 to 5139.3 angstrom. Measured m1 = 2.06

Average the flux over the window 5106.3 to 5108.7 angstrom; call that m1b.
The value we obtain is 1.86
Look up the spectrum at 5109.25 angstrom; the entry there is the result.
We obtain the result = 1.55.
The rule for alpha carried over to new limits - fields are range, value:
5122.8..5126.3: 1.66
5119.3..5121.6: 1.67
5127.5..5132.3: 1.67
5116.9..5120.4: 1.86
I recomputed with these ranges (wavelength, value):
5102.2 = 1.52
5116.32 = 2.14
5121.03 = 1.37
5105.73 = 1.55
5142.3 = 2.07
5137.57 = 1.84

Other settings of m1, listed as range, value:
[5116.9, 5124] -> 1.97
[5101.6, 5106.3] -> 1.99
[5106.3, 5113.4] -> 2.03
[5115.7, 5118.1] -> 2.14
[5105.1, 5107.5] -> 1.7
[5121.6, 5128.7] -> 1.81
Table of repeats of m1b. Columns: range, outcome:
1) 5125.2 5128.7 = 1.67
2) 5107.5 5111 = 1.74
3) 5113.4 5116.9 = 2.03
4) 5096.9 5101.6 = 2.01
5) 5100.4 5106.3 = 1.74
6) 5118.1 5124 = 1.52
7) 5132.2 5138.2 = 1.81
